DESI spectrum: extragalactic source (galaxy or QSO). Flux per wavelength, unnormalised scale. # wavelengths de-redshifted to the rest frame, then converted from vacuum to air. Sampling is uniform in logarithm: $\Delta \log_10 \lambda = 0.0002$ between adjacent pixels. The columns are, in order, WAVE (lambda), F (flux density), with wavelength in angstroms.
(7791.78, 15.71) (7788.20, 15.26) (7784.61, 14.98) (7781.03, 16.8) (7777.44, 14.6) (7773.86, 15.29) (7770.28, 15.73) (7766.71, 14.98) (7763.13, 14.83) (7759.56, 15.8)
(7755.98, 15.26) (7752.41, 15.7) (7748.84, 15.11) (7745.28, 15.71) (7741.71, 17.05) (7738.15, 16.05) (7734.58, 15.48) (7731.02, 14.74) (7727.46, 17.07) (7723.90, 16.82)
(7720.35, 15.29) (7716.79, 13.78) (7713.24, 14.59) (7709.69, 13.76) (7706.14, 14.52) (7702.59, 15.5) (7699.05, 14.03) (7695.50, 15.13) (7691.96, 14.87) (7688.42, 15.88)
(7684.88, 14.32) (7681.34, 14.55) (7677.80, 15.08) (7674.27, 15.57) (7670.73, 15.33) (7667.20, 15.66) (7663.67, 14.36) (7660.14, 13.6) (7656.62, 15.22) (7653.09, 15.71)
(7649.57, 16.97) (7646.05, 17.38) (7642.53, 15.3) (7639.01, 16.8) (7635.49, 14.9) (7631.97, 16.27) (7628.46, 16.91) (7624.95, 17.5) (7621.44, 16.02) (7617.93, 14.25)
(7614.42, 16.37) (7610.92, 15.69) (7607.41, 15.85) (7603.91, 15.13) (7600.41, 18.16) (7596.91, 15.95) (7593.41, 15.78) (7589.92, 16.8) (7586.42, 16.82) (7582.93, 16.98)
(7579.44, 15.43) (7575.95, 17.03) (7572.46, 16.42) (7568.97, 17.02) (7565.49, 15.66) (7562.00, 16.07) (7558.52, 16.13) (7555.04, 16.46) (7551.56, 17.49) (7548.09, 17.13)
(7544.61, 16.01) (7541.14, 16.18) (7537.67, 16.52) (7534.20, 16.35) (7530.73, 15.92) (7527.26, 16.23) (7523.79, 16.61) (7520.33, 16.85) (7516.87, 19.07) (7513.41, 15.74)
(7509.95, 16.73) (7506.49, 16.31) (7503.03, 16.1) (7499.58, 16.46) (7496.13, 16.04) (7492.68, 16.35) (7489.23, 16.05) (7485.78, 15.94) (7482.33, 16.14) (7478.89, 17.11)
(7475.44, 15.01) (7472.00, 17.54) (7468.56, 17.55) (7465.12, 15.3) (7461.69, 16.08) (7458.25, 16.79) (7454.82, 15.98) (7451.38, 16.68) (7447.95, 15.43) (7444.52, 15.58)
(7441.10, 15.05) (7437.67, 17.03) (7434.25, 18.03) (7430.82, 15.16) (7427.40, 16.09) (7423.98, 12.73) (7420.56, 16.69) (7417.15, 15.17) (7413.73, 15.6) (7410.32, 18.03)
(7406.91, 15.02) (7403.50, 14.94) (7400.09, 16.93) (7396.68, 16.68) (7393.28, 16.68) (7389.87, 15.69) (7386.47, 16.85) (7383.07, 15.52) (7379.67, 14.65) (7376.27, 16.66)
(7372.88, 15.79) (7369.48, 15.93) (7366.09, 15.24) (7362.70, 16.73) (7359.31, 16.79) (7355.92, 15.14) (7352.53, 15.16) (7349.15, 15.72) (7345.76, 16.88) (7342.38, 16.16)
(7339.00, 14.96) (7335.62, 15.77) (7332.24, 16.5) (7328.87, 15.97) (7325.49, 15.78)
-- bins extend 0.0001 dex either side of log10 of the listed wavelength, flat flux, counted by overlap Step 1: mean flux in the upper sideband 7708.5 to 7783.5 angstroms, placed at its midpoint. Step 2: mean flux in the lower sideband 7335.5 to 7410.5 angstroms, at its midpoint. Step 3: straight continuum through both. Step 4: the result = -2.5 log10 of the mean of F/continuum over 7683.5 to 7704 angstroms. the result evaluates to 0.04 mag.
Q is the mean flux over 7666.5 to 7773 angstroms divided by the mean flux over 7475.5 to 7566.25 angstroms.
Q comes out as 0.93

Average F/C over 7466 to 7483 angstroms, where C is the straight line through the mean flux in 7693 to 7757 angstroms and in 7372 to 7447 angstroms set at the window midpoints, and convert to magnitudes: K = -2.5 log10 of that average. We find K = -0.06 mag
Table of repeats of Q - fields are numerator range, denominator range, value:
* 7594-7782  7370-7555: 0.96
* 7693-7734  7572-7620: 0.93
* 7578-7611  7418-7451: 1.03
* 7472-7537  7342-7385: 1.03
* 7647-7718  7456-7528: 0.91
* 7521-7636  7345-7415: 1.02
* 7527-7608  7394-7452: 1.03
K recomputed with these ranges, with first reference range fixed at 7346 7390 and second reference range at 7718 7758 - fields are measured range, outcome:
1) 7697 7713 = 0.10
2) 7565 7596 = -0.04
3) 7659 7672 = 0.07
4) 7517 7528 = -0.07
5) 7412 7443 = 0.01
